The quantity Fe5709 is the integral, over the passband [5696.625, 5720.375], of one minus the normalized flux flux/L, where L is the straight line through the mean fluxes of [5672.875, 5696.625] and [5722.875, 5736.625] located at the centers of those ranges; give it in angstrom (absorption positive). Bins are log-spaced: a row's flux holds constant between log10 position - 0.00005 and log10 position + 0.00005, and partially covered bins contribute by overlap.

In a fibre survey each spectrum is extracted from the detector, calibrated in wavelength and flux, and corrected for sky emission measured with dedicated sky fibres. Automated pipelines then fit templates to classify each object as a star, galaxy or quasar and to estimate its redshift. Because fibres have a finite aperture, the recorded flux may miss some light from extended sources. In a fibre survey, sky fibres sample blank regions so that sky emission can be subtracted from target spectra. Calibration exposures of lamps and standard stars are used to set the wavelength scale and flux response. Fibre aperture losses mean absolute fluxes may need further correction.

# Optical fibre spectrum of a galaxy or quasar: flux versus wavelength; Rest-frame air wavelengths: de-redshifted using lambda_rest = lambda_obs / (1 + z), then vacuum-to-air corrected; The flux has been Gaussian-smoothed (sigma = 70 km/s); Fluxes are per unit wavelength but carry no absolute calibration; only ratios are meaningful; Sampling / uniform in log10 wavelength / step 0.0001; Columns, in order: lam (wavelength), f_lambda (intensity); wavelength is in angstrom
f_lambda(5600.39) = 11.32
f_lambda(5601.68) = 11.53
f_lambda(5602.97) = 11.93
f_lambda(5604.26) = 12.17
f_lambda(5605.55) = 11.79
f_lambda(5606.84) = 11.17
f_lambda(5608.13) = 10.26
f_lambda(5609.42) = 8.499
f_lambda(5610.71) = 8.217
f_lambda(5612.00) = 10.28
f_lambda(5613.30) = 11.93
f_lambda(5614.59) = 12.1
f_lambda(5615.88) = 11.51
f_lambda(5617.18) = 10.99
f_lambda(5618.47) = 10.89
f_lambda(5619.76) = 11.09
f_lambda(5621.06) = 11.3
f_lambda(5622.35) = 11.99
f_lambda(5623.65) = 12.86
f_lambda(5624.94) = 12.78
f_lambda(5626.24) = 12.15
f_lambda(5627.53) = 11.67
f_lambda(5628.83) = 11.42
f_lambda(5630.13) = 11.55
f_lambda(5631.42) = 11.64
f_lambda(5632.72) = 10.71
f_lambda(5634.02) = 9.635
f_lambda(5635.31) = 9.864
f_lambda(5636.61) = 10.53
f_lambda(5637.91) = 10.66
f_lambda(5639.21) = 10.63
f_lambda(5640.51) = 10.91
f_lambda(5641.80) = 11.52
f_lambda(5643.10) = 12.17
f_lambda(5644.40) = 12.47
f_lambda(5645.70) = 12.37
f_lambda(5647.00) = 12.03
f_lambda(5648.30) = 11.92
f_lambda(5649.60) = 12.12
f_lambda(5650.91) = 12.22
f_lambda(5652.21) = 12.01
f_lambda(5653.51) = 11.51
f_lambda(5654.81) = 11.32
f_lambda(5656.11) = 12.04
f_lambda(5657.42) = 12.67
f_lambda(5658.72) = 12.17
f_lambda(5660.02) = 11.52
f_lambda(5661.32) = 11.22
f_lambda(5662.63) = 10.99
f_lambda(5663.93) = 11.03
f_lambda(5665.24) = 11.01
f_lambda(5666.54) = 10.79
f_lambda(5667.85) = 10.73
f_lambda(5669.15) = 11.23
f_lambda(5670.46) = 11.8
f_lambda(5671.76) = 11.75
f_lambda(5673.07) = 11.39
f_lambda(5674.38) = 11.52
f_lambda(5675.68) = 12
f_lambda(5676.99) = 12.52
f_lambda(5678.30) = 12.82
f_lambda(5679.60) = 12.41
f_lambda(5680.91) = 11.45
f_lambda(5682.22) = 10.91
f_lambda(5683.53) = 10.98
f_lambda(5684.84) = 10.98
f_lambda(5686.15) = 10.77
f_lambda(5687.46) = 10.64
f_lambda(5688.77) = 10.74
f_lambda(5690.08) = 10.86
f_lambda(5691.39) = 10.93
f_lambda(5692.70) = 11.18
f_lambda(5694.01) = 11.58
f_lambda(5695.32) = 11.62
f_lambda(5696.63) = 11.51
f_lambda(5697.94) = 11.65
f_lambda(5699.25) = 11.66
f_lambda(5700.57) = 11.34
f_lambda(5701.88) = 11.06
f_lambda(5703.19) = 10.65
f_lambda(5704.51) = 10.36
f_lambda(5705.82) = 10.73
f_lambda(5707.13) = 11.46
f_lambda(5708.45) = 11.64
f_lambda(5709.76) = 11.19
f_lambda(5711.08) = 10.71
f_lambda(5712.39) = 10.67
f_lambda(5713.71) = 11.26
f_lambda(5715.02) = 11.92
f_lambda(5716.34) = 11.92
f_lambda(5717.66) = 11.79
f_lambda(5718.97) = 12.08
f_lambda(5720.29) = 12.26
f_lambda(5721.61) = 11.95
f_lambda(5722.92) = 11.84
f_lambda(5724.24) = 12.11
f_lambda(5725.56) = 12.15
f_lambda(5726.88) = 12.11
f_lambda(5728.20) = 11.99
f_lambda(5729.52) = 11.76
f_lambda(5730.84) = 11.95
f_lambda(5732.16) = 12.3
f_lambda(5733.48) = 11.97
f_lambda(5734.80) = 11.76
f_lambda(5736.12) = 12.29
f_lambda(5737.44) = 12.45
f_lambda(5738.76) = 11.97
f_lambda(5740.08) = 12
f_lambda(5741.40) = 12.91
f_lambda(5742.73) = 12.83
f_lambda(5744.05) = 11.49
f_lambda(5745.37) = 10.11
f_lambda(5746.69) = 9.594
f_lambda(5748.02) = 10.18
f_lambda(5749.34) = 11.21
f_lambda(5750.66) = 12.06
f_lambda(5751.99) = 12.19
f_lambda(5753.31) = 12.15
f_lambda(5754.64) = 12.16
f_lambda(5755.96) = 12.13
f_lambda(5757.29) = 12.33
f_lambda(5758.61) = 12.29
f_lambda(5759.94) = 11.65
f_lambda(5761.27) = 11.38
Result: 0.8 angstrom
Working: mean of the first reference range 11.4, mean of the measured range 11.3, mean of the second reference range 12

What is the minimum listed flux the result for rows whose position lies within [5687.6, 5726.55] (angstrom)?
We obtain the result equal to 10.36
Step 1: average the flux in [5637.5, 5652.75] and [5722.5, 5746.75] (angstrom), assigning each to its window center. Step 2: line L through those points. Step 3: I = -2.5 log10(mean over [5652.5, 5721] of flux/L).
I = 0.04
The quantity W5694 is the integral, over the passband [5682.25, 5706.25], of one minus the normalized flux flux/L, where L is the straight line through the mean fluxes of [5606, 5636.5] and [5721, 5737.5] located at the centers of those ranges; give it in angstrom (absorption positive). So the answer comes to 1.33 angstrom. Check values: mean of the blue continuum 11.1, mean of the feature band 11.1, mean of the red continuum 12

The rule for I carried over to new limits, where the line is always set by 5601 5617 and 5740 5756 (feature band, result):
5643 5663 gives -0.07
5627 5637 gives 0.02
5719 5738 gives -0.05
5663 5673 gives 0.00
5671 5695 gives -0.01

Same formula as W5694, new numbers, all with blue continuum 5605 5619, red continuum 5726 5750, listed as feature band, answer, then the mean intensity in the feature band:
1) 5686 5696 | 0.25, 11.1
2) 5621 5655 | -2.07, 11.6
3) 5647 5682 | -1.82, 11.7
